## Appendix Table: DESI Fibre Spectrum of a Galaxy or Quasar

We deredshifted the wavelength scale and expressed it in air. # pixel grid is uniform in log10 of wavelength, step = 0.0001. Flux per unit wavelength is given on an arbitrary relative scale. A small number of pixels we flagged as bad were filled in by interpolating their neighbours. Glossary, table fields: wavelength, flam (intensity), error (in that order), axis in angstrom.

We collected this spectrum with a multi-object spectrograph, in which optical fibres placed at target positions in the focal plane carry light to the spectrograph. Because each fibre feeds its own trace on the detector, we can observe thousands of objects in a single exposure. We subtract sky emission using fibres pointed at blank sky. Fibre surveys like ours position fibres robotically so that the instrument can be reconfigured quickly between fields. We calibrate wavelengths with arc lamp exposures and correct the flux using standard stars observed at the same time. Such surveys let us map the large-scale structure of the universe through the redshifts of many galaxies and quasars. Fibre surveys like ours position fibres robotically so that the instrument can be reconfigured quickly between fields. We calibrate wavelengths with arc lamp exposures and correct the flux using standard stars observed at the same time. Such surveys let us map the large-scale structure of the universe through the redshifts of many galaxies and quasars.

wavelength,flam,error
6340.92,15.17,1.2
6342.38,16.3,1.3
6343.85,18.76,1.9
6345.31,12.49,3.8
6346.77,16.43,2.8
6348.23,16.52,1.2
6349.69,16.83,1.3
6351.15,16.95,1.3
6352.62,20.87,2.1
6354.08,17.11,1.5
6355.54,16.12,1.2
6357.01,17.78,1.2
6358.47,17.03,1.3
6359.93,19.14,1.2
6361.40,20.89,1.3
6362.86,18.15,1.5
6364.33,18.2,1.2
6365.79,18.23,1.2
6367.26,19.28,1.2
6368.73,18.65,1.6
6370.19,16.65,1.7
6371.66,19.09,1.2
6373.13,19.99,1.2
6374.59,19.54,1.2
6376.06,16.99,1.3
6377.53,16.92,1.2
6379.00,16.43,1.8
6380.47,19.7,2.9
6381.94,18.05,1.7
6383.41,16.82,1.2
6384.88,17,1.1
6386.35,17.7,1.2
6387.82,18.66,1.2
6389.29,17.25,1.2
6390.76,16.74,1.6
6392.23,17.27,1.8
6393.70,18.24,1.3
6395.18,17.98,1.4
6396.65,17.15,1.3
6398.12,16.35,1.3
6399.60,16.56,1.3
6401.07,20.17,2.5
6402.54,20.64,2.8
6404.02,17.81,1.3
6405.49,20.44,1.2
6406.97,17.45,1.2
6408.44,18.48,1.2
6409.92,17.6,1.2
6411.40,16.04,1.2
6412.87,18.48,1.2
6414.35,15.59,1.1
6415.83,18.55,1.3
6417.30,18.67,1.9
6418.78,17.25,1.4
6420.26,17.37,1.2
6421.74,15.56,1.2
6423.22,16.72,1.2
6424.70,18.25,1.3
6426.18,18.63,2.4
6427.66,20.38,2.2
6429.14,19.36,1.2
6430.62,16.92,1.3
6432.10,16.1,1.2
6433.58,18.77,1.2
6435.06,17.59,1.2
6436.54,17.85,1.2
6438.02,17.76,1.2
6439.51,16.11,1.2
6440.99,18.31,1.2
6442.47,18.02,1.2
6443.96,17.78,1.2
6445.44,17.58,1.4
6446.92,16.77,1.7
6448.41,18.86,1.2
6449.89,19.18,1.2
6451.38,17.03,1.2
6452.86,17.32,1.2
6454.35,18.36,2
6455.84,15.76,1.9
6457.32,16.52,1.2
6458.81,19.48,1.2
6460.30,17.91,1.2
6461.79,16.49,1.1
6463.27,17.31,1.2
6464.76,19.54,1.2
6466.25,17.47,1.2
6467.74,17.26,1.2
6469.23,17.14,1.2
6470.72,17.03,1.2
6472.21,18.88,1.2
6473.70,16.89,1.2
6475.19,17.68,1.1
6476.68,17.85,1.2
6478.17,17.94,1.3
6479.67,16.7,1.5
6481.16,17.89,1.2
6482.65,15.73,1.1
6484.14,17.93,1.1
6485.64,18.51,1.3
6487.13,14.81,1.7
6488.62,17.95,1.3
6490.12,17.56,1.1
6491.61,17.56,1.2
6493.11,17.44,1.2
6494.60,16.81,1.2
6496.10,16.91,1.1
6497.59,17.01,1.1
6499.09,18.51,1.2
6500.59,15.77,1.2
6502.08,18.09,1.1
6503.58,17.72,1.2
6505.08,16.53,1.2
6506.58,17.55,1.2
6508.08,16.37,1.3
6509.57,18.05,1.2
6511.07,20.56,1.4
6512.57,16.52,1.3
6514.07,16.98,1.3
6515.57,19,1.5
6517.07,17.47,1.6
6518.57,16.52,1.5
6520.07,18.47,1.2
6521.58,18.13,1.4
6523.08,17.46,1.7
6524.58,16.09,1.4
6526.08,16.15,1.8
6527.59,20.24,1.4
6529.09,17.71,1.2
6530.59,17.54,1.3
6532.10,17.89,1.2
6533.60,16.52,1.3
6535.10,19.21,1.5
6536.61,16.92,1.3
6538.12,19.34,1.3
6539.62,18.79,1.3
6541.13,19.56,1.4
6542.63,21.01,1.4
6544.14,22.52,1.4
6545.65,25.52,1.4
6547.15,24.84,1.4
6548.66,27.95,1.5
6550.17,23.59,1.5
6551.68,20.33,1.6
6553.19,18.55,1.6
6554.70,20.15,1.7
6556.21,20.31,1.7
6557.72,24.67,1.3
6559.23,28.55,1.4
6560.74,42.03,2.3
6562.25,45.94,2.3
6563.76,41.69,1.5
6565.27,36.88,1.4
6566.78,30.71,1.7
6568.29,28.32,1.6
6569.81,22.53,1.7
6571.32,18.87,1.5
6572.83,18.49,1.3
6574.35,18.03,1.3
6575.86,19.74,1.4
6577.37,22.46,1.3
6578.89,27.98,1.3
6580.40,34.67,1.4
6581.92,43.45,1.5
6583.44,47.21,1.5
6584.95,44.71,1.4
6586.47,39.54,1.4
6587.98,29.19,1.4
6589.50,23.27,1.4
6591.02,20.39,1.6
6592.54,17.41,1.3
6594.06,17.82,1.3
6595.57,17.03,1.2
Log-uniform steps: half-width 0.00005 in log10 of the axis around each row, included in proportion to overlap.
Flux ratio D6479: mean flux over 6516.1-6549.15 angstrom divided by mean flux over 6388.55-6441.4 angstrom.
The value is 1.1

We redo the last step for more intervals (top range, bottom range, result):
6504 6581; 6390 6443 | 1.24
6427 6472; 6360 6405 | 0.98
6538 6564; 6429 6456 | 1.46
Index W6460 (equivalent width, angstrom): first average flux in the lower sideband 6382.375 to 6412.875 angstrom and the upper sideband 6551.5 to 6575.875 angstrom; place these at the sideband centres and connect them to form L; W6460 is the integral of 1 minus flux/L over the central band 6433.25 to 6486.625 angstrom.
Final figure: 9.2 angstrom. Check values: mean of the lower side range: 17.8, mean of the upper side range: 27.2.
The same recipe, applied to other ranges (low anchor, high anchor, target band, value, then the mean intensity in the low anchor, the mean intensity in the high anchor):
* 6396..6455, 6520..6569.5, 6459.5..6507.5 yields 7.4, 17.8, 23.5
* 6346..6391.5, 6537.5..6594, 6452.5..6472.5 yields 4.3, 17.9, 27.2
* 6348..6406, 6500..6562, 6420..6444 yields 1.4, 18.1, 20.2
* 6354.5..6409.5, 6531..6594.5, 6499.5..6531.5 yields 8.6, 18.1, 26.1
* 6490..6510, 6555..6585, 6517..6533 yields 3.2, 17.3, 30.4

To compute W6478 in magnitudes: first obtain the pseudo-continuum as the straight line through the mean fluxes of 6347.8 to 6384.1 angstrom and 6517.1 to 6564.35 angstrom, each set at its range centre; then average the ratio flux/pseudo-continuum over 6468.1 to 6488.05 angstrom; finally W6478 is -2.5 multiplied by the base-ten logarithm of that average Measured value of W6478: 0.20 mag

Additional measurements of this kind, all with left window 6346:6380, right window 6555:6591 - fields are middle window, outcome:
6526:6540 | 0.48 mag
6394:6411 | 0.12 mag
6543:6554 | 0.24 mag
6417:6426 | 0.23 mag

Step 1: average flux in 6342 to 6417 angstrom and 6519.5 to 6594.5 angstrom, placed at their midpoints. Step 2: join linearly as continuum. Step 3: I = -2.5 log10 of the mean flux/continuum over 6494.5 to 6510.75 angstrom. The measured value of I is 0.29 mag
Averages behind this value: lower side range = 17.8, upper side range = 24.8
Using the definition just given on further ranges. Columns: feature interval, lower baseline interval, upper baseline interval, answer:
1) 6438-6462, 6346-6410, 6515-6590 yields 0.18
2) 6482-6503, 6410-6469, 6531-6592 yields 0.24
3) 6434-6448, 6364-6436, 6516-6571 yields 0.10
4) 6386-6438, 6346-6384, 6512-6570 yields 0.08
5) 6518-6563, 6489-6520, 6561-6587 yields 0.16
